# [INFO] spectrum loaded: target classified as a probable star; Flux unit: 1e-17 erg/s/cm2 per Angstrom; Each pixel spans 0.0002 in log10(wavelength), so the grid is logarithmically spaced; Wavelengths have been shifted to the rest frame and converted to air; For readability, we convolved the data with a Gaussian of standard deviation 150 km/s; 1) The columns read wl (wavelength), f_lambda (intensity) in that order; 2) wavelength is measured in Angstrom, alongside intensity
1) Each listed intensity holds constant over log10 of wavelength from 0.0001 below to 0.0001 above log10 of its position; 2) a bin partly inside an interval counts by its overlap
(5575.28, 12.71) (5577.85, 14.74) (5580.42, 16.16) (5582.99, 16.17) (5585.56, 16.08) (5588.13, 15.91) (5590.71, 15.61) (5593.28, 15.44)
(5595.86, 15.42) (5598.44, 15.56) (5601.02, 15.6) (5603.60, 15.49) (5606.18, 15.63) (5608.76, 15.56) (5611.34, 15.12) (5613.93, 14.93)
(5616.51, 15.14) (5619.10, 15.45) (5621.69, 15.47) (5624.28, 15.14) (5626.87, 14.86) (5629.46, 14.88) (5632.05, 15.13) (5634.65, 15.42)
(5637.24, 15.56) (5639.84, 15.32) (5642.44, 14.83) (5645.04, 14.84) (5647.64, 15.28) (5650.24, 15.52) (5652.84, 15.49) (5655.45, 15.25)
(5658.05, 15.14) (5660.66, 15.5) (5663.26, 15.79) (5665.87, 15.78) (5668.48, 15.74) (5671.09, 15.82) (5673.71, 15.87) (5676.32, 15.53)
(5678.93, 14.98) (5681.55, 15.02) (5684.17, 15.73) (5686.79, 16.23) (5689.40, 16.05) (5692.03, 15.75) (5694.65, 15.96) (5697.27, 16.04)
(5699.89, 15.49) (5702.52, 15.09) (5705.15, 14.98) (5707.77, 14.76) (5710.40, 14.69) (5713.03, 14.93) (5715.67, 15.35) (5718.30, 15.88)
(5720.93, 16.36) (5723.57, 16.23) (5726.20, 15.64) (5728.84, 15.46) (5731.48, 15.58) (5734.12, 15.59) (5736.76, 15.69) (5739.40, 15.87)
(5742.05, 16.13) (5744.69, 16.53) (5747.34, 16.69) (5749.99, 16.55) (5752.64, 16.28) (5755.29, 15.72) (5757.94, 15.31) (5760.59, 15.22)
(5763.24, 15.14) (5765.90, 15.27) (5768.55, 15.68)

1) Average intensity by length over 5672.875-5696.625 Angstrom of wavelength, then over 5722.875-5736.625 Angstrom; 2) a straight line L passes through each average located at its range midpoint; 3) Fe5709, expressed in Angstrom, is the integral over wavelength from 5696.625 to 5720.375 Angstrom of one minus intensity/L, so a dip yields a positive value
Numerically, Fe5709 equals 0.64 Angstrom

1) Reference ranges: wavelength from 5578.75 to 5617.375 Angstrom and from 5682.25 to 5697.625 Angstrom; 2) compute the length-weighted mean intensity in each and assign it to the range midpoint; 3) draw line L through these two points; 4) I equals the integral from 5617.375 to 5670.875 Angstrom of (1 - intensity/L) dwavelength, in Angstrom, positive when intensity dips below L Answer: 1.4 Angstrom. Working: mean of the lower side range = 15.6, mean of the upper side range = 15.9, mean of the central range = 15.3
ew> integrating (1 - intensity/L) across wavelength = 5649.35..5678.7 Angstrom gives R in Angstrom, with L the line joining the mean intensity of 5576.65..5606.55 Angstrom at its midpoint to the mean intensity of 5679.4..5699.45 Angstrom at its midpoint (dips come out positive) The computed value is 0.34 Angstrom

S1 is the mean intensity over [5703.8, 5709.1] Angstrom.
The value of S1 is 14.9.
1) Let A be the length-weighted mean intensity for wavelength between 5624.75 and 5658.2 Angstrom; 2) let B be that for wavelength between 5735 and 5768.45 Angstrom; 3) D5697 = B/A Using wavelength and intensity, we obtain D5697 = 1.04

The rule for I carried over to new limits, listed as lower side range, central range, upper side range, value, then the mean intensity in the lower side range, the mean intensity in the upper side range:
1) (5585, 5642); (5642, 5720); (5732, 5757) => 1.42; 15.4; 16.1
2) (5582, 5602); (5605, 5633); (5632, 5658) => 0.50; 15.7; 15.3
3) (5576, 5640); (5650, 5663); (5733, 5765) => 0.14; 15.4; 15.9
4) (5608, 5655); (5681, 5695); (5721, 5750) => -0.17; 15.2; 16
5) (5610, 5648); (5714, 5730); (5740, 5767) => -0.11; 15.2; 15.9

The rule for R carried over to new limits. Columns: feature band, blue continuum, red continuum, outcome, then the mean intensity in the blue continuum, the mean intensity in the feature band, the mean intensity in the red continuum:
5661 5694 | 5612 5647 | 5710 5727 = -0.6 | 15.2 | 15.7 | 15.6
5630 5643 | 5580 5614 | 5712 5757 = 0.4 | 15.6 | 15.3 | 15.9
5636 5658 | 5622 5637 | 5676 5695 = 0.1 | 15.1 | 15.3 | 15.6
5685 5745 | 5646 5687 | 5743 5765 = 0.3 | 15.5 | 15.7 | 15.9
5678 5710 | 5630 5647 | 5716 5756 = 0.3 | 15.2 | 15.5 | 16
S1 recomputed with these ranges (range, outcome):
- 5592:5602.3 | 15.5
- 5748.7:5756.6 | 16.2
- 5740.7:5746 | 16.3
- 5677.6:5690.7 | 15.6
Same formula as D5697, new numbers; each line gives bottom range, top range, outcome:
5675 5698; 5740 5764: 1.02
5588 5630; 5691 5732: 1.01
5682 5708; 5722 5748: 1.02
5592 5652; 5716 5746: 1.04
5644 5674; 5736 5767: 1.02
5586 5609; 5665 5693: 1.00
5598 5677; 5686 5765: 1.02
